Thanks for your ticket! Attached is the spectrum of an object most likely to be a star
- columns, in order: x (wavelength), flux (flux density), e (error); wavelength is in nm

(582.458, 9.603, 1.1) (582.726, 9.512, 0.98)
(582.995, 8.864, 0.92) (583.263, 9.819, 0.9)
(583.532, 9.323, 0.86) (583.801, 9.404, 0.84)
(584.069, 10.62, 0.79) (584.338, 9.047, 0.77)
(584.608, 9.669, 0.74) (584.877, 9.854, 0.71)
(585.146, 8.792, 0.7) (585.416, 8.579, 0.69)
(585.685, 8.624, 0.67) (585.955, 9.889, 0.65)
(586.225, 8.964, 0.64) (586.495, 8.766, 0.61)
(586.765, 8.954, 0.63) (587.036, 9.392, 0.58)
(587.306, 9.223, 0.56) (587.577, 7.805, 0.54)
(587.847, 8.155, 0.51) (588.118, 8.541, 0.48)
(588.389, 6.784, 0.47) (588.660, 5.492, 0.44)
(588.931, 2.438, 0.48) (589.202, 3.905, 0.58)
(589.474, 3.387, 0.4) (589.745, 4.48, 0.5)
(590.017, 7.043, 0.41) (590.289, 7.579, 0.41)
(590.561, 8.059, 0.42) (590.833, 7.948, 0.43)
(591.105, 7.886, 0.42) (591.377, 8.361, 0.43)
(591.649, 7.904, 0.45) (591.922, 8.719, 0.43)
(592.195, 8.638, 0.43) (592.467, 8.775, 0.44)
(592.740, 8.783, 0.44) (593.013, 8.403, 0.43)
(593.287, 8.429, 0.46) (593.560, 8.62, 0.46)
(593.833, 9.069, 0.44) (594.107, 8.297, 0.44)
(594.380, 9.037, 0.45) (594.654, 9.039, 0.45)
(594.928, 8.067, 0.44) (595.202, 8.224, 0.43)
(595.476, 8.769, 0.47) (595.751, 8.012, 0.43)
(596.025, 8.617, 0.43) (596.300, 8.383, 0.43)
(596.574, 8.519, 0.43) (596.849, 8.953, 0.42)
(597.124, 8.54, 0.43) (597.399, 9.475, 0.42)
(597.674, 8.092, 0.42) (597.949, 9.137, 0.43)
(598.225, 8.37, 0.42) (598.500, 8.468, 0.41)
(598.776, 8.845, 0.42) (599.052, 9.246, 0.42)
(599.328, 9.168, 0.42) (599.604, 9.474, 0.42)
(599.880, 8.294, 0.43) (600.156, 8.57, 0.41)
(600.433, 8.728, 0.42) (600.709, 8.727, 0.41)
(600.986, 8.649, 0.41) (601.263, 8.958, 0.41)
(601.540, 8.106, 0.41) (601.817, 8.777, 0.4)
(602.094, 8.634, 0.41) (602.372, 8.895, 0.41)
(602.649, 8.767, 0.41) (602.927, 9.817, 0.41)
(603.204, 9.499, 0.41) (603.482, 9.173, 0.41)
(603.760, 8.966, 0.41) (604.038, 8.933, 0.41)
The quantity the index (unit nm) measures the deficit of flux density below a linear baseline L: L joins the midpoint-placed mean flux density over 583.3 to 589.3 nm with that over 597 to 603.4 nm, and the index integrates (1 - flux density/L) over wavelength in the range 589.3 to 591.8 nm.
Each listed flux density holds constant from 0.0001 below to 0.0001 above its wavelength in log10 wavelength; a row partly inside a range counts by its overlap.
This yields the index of 0.46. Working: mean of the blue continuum 8.33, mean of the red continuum 8.84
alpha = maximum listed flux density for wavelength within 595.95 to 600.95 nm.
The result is 9.475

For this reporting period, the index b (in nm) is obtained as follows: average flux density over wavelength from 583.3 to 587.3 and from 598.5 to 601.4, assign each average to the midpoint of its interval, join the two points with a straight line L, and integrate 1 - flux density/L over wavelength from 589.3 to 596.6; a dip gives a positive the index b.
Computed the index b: 0.84 nm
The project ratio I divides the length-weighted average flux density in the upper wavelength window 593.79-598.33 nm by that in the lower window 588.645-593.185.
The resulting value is 1.2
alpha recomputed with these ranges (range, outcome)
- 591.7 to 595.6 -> 9.069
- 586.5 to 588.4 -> 9.392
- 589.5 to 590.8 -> 8.059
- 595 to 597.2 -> 8.953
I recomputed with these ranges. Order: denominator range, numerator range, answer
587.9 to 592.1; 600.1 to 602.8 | 1.31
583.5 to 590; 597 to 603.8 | 1.12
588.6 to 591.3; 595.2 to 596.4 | 1.43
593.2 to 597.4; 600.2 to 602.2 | 1.01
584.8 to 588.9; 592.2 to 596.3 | 1.03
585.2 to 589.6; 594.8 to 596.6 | 1.12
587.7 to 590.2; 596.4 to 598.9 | 1.55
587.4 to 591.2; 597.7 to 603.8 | 1.38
